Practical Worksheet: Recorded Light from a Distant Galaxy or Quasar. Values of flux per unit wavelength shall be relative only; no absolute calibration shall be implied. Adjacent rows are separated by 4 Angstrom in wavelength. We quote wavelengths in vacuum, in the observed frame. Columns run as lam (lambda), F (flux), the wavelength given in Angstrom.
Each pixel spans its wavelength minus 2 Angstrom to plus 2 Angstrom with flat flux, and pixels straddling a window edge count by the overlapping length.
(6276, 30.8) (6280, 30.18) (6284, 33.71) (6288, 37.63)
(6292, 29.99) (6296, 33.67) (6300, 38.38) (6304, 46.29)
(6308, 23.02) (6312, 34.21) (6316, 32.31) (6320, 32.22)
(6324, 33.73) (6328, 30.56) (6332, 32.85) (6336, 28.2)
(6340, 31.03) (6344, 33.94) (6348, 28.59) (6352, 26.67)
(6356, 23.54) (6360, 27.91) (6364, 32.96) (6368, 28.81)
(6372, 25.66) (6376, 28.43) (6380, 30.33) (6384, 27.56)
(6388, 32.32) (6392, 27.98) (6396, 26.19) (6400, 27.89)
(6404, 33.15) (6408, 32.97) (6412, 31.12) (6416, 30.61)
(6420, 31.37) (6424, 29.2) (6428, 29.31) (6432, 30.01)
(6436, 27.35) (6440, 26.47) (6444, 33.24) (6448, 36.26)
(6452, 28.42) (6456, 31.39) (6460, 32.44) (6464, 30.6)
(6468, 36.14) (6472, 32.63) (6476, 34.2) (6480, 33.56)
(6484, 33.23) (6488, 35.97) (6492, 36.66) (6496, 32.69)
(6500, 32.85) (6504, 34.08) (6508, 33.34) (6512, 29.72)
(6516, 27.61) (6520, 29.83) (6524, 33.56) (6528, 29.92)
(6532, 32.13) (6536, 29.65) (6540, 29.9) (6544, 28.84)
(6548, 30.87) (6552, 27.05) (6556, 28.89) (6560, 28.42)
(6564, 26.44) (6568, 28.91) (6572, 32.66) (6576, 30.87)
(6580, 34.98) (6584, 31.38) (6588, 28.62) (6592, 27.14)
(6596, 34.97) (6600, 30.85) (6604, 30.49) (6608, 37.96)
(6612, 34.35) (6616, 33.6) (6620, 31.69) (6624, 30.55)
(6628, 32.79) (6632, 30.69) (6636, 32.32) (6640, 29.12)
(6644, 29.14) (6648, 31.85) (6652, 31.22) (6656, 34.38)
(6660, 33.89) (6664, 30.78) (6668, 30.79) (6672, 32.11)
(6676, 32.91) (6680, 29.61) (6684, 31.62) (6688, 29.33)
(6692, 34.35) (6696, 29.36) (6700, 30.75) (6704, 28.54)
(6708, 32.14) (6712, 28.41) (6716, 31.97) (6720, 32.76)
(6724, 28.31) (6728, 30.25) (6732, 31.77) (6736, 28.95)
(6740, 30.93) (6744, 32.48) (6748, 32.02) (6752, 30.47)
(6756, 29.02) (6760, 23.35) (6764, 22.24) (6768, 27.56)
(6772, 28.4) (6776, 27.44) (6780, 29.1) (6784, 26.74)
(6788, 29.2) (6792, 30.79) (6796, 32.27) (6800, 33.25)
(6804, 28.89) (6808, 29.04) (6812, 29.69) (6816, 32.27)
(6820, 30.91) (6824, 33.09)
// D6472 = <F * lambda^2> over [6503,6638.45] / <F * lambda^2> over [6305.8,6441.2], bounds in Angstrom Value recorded 1.11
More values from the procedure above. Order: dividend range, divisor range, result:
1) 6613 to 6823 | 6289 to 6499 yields 1.07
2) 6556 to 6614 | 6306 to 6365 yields 1.12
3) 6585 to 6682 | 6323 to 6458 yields 1.15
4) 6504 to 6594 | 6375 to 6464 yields 1.04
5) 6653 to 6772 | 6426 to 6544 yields 1.02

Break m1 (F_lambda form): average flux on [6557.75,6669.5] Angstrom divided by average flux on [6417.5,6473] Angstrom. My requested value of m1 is 1.0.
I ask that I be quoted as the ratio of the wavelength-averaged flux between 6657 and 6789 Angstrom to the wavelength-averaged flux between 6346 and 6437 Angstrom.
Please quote 1.0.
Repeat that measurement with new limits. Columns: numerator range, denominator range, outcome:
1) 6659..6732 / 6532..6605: 1.03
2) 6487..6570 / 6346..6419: 1.06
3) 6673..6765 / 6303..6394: 1.00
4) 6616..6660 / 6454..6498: 0.94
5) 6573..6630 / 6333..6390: 1.11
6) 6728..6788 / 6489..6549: 0.91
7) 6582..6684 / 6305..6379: 1.06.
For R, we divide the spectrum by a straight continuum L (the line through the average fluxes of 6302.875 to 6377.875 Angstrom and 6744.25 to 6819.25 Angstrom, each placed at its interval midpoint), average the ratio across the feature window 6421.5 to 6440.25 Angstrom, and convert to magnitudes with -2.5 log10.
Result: 0.05 mag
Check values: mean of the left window 30.4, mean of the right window 29.1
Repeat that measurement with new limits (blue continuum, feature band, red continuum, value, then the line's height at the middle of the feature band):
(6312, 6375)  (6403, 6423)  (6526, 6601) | -0.056 mag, 30.1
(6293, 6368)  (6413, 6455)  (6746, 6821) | 0.026 mag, 31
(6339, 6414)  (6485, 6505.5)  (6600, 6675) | -0.129 mag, 30.6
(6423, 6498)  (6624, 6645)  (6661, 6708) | 0.015 mag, 31.3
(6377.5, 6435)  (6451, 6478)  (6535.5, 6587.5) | -0.087 mag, 29.9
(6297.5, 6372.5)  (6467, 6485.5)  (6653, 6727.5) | -0.088 mag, 31.2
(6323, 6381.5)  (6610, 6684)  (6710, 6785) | -0.092 mag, 29.2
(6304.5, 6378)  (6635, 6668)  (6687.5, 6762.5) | -0.046 mag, 30.2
